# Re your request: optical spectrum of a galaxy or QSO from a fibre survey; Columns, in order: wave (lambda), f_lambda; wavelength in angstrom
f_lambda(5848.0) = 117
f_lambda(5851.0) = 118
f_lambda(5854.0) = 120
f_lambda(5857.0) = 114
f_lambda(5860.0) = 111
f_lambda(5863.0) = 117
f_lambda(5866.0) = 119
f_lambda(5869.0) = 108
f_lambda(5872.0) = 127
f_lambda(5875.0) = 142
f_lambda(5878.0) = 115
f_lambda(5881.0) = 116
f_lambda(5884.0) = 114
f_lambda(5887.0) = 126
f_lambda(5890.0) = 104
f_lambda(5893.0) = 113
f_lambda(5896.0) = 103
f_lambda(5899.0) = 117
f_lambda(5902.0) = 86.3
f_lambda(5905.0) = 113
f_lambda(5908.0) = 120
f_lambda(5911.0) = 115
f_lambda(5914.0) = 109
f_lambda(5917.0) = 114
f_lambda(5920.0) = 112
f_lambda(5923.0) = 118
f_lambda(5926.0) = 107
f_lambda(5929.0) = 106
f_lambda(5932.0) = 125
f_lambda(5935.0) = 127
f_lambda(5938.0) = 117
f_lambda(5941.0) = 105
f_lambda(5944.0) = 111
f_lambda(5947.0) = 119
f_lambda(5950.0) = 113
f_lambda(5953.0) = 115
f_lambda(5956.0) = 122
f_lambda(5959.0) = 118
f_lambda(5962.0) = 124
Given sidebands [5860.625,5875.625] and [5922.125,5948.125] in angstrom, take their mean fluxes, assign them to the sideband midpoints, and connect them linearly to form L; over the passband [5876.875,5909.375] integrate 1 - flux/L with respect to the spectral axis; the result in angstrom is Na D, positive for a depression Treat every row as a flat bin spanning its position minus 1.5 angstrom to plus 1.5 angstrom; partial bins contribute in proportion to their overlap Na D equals 1.94 angstrom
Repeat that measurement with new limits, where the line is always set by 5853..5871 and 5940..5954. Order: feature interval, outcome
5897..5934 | 0.54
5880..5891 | -0.10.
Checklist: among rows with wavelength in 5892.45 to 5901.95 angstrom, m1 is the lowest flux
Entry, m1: 103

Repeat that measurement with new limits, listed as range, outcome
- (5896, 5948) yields 86.3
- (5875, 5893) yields 104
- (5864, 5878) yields 108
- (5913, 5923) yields 109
